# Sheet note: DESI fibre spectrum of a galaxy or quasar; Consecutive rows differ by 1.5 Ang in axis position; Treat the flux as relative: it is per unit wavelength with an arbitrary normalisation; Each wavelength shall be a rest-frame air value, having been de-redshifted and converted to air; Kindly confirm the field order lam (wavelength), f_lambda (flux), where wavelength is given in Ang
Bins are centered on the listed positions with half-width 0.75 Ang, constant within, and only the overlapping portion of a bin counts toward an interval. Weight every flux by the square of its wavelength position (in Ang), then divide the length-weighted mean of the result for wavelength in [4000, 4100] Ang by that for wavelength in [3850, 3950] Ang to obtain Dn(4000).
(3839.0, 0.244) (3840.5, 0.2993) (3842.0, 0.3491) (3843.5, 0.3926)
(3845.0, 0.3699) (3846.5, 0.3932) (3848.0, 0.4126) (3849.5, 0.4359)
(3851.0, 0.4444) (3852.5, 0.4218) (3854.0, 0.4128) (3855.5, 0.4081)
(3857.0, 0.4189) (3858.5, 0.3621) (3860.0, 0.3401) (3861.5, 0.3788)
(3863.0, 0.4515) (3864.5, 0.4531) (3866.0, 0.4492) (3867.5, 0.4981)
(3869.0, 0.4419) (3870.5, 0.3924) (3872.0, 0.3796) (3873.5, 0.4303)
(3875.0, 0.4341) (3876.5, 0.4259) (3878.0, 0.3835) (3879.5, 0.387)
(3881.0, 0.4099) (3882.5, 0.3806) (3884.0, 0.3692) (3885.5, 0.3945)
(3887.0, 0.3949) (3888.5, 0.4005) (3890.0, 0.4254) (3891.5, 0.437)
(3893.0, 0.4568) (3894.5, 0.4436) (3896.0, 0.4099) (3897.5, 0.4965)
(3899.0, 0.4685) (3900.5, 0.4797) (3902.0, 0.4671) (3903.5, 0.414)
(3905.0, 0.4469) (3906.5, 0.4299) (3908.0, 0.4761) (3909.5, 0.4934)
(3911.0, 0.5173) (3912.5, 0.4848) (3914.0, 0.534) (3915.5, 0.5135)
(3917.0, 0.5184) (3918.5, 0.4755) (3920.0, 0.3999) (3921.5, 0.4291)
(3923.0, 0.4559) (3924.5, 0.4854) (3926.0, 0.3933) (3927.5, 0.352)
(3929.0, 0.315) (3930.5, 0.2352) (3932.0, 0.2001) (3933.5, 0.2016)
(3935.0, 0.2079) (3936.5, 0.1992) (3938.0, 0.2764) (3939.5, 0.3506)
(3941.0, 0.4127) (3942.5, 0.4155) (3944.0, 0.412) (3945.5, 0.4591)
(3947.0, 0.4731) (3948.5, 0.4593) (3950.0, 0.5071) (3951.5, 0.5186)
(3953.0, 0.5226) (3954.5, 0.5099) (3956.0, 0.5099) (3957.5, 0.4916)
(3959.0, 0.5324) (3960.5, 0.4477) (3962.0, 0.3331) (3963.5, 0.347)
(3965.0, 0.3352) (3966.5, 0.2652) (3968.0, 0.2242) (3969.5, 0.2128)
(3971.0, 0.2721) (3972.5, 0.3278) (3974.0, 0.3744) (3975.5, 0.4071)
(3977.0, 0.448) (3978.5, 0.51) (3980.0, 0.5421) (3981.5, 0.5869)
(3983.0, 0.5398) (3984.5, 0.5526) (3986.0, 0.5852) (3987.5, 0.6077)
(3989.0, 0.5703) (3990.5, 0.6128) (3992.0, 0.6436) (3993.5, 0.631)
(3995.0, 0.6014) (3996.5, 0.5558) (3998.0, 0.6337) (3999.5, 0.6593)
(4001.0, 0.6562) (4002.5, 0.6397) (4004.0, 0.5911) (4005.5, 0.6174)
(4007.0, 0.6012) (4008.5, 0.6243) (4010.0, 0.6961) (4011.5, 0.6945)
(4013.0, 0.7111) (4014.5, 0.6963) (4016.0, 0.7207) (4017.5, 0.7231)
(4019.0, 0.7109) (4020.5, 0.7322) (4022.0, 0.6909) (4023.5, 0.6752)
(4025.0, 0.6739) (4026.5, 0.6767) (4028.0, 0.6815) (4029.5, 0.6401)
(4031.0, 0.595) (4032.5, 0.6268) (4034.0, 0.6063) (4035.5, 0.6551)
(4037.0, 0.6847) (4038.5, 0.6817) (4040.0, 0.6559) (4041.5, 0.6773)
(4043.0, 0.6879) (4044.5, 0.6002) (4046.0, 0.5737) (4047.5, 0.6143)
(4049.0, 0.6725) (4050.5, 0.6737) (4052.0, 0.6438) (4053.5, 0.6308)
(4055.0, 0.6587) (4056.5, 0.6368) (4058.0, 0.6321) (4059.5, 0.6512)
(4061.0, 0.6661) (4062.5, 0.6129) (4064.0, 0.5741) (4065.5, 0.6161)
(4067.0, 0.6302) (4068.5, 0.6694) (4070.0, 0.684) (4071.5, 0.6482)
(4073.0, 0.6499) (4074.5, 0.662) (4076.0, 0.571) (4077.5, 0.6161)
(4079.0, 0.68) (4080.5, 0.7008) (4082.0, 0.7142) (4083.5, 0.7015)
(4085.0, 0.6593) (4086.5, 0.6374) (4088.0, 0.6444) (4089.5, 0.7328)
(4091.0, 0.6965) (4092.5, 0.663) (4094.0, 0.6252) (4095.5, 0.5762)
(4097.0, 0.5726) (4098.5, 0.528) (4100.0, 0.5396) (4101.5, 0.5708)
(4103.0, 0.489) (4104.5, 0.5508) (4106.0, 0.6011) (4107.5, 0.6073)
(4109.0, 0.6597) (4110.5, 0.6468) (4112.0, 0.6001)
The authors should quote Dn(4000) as 1.70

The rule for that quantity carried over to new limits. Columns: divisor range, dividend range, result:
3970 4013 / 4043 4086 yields 1.18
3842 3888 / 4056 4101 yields 1.75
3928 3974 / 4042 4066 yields 1.83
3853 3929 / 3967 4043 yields 1.46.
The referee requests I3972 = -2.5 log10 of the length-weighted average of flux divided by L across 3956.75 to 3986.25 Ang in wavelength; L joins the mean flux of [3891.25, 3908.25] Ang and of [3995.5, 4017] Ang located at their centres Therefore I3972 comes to 0.379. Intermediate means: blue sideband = 0.452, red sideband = 0.65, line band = 0.414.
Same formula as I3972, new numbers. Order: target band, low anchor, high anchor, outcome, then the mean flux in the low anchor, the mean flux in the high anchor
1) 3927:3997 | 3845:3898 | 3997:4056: 0.30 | 0.415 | 0.658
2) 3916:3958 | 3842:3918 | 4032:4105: 0.23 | 0.431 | 0.636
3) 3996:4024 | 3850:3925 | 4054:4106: -0.19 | 0.436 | 0.631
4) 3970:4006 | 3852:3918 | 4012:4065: 0.08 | 0.435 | 0.658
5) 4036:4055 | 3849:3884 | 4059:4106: -0.10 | 0.414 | 0.63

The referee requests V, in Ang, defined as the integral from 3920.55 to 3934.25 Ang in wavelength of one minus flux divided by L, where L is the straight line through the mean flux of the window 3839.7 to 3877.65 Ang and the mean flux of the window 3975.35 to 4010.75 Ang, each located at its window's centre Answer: 4.3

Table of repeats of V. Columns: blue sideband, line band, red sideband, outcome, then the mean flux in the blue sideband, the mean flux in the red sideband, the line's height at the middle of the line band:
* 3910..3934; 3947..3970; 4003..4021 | 4.2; 0.41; 0.675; 0.518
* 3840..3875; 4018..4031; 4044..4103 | -2.2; 0.407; 0.635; 0.583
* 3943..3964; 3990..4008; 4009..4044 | -0.7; 0.467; 0.677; 0.598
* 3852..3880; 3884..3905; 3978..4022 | 1.2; 0.414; 0.631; 0.46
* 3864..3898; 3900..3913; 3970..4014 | -0.4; 0.421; 0.567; 0.454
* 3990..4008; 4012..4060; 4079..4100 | -2.4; 0.62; 0.647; 0.631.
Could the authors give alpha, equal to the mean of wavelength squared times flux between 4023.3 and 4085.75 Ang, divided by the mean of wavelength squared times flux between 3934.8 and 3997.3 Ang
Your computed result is 1.51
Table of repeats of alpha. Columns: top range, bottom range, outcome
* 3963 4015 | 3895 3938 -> 1.35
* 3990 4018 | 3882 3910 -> 1.57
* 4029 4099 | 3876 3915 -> 1.59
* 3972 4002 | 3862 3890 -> 1.41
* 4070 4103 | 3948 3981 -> 1.63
